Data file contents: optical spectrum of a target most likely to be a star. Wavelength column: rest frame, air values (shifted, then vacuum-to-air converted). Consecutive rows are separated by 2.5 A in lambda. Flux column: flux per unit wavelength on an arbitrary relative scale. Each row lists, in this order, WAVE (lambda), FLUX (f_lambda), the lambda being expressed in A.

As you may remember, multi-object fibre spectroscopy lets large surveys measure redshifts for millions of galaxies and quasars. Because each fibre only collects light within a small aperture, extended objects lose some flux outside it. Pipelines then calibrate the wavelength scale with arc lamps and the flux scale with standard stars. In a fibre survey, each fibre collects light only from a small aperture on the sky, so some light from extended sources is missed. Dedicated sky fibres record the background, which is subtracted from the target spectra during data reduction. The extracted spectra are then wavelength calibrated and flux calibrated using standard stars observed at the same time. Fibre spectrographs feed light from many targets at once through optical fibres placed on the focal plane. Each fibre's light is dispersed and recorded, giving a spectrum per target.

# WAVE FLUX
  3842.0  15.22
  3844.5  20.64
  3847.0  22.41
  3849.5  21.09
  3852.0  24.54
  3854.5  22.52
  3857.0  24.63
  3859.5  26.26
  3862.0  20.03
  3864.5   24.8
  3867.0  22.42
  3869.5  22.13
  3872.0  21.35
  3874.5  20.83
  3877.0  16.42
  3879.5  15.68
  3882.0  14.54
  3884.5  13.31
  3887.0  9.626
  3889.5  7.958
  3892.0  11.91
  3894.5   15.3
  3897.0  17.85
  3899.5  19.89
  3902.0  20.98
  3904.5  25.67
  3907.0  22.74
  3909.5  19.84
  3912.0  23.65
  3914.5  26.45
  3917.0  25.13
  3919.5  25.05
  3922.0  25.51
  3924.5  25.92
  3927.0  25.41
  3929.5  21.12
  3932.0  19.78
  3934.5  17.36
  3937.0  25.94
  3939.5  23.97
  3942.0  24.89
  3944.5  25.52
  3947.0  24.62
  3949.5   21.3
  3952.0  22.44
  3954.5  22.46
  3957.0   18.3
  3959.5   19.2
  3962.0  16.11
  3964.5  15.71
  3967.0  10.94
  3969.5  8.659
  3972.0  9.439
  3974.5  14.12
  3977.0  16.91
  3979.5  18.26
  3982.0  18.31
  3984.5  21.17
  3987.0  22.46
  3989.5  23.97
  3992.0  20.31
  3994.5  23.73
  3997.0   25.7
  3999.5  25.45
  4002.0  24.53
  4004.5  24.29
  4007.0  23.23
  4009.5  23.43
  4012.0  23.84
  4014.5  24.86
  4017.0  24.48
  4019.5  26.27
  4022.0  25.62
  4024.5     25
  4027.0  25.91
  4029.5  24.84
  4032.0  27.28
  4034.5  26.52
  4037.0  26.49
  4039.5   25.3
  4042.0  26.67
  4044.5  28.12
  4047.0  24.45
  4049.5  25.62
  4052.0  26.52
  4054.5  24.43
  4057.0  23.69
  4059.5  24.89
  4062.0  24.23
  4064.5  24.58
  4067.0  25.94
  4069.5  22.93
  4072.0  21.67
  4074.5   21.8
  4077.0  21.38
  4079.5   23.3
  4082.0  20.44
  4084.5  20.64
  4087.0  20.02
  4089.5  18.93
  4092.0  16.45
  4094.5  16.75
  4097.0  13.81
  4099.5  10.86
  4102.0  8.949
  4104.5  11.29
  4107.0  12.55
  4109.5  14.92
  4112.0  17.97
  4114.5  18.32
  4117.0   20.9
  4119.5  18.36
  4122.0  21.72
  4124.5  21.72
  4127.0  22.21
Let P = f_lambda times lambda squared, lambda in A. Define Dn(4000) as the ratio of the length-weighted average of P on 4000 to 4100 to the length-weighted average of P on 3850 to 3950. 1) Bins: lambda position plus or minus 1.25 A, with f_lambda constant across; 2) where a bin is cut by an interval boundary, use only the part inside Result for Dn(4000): 1.19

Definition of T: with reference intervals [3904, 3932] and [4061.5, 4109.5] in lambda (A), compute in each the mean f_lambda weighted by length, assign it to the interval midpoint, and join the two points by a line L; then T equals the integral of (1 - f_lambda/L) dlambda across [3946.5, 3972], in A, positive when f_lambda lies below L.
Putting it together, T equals 6.0 A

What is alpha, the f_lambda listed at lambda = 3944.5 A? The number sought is 25.52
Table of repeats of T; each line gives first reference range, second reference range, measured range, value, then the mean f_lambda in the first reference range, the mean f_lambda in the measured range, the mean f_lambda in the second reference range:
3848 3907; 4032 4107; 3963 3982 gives 6.1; 19.2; 13.8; 21.6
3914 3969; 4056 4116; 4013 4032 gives -4.9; 21.7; 25.4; 19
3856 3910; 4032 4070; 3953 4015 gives 8.5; 18.8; 19.8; 25.5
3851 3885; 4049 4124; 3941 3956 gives -2.2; 20.8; 23.4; 19.8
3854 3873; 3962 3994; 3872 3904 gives 8.6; 23.1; 15.8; 16.8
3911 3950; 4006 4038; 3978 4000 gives 2.5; 23.9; 22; 25.2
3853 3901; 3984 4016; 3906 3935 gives -4.5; 18.3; 23.3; 23.7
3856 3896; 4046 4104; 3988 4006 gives -3.9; 17.9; 24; 20.8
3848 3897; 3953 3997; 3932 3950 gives -5.0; 18.7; 23.2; 17.9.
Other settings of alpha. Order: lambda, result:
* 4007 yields 23.23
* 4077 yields 21.38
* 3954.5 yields 22.46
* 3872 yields 21.35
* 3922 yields 25.51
